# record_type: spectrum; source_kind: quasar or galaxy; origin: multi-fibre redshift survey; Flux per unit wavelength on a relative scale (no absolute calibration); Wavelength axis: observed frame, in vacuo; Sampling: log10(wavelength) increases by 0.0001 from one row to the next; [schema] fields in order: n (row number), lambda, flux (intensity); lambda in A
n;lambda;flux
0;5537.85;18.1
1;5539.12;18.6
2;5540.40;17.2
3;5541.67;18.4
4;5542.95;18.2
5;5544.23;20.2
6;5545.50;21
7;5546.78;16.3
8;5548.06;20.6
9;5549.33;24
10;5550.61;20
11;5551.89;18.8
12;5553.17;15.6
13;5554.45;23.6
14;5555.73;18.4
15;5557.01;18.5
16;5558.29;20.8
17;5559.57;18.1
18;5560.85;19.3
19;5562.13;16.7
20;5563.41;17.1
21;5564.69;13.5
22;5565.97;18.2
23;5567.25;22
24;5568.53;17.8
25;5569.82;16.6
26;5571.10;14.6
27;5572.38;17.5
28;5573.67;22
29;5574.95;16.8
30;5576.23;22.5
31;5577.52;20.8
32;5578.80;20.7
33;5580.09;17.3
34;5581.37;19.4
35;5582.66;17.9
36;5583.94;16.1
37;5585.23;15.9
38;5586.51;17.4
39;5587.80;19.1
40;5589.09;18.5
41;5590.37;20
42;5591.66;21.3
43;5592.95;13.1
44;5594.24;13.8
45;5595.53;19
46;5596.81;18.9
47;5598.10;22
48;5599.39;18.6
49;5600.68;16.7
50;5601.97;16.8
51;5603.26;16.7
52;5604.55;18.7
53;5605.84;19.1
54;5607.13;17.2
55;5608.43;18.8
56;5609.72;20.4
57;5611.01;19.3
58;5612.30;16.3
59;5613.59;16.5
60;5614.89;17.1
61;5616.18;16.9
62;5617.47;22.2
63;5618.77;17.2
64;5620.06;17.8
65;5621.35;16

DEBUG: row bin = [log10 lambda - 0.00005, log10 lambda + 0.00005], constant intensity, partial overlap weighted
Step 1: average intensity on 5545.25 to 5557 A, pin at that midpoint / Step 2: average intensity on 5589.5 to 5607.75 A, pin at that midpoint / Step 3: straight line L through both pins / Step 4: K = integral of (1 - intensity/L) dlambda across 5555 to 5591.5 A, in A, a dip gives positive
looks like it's 1.0 A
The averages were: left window 19.7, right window 18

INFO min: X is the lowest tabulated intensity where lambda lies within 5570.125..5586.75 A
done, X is 14.6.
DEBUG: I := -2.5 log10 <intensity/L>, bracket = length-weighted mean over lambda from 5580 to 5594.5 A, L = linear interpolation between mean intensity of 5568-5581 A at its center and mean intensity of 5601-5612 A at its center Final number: 0.06 mag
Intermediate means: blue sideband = 18.7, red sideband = 18.3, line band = 17.6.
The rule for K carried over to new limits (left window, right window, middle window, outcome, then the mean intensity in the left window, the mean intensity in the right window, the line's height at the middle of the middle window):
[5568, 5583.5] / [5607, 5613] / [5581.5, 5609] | 0.94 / 18.6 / 18.5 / 18.5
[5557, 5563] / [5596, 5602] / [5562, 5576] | 0.73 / 18.6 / 18.8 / 18.7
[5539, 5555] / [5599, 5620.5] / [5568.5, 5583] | 0.05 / 19.4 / 18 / 18.8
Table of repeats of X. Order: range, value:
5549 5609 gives 13.1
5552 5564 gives 15.6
